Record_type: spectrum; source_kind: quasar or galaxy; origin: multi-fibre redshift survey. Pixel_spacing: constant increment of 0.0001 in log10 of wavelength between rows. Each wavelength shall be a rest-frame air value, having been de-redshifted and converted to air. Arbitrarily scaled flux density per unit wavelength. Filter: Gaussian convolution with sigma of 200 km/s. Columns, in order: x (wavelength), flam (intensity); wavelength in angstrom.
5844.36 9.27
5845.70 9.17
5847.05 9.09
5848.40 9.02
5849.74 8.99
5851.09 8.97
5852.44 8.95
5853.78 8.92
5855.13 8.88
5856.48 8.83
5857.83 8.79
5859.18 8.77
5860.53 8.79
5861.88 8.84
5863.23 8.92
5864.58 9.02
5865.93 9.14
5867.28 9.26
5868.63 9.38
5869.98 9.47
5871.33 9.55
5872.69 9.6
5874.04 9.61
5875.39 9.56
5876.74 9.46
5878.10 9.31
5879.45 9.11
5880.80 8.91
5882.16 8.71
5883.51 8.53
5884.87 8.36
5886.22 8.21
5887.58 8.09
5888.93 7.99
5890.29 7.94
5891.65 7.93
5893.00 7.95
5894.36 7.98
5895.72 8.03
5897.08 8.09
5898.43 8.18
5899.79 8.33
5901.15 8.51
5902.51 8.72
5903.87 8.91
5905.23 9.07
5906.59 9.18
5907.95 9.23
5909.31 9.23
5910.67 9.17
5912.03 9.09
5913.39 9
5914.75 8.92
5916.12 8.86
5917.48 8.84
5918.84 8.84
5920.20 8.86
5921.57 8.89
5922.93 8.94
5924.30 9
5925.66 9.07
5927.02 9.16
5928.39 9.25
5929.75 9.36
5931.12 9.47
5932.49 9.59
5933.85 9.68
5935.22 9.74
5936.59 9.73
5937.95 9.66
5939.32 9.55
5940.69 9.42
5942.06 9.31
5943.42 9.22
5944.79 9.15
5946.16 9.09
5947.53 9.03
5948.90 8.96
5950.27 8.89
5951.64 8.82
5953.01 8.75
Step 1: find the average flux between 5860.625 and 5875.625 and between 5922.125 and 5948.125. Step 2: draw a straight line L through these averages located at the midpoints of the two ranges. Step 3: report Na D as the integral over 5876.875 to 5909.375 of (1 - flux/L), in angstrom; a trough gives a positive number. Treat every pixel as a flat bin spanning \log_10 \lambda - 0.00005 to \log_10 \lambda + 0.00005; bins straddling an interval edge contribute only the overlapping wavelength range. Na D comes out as 2.7 angstrom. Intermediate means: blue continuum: 9.28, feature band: 8.52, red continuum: 9.34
